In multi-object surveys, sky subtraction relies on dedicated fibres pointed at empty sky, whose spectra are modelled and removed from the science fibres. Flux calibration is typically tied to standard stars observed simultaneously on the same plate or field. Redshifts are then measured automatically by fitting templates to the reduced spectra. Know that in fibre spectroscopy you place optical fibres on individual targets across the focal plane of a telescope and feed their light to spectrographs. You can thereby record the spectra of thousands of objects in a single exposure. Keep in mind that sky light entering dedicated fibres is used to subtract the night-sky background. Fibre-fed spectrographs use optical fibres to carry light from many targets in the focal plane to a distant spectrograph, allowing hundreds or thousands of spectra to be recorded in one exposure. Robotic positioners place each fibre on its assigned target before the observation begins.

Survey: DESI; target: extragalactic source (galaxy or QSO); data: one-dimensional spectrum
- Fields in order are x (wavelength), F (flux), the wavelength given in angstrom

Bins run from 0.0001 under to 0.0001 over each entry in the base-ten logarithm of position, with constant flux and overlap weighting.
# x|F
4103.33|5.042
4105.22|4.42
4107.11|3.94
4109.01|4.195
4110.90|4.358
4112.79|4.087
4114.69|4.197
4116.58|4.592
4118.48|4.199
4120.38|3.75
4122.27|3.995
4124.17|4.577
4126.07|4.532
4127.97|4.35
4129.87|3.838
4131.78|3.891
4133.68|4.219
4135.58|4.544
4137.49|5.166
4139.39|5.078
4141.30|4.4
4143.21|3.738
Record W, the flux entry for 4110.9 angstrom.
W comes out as 4.358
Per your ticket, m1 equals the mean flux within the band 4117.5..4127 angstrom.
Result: 4.21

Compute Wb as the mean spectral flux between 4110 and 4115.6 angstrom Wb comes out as 4.21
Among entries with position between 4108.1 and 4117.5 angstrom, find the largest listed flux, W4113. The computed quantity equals 4.592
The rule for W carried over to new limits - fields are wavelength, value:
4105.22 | 4.42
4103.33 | 5.042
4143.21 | 3.738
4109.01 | 4.195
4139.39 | 5.078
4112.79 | 4.087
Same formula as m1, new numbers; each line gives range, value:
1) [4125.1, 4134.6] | 4.17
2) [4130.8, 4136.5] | 4.21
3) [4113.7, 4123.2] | 4.15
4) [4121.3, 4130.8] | 4.26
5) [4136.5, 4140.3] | 5.12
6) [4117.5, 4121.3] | 3.97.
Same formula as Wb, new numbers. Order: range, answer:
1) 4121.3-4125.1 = 4.29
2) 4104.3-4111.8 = 4.22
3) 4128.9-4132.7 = 3.86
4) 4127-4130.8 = 4.1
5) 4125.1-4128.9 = 4.44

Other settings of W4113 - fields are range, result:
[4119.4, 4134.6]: 4.577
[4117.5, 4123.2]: 4.199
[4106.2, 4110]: 4.195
